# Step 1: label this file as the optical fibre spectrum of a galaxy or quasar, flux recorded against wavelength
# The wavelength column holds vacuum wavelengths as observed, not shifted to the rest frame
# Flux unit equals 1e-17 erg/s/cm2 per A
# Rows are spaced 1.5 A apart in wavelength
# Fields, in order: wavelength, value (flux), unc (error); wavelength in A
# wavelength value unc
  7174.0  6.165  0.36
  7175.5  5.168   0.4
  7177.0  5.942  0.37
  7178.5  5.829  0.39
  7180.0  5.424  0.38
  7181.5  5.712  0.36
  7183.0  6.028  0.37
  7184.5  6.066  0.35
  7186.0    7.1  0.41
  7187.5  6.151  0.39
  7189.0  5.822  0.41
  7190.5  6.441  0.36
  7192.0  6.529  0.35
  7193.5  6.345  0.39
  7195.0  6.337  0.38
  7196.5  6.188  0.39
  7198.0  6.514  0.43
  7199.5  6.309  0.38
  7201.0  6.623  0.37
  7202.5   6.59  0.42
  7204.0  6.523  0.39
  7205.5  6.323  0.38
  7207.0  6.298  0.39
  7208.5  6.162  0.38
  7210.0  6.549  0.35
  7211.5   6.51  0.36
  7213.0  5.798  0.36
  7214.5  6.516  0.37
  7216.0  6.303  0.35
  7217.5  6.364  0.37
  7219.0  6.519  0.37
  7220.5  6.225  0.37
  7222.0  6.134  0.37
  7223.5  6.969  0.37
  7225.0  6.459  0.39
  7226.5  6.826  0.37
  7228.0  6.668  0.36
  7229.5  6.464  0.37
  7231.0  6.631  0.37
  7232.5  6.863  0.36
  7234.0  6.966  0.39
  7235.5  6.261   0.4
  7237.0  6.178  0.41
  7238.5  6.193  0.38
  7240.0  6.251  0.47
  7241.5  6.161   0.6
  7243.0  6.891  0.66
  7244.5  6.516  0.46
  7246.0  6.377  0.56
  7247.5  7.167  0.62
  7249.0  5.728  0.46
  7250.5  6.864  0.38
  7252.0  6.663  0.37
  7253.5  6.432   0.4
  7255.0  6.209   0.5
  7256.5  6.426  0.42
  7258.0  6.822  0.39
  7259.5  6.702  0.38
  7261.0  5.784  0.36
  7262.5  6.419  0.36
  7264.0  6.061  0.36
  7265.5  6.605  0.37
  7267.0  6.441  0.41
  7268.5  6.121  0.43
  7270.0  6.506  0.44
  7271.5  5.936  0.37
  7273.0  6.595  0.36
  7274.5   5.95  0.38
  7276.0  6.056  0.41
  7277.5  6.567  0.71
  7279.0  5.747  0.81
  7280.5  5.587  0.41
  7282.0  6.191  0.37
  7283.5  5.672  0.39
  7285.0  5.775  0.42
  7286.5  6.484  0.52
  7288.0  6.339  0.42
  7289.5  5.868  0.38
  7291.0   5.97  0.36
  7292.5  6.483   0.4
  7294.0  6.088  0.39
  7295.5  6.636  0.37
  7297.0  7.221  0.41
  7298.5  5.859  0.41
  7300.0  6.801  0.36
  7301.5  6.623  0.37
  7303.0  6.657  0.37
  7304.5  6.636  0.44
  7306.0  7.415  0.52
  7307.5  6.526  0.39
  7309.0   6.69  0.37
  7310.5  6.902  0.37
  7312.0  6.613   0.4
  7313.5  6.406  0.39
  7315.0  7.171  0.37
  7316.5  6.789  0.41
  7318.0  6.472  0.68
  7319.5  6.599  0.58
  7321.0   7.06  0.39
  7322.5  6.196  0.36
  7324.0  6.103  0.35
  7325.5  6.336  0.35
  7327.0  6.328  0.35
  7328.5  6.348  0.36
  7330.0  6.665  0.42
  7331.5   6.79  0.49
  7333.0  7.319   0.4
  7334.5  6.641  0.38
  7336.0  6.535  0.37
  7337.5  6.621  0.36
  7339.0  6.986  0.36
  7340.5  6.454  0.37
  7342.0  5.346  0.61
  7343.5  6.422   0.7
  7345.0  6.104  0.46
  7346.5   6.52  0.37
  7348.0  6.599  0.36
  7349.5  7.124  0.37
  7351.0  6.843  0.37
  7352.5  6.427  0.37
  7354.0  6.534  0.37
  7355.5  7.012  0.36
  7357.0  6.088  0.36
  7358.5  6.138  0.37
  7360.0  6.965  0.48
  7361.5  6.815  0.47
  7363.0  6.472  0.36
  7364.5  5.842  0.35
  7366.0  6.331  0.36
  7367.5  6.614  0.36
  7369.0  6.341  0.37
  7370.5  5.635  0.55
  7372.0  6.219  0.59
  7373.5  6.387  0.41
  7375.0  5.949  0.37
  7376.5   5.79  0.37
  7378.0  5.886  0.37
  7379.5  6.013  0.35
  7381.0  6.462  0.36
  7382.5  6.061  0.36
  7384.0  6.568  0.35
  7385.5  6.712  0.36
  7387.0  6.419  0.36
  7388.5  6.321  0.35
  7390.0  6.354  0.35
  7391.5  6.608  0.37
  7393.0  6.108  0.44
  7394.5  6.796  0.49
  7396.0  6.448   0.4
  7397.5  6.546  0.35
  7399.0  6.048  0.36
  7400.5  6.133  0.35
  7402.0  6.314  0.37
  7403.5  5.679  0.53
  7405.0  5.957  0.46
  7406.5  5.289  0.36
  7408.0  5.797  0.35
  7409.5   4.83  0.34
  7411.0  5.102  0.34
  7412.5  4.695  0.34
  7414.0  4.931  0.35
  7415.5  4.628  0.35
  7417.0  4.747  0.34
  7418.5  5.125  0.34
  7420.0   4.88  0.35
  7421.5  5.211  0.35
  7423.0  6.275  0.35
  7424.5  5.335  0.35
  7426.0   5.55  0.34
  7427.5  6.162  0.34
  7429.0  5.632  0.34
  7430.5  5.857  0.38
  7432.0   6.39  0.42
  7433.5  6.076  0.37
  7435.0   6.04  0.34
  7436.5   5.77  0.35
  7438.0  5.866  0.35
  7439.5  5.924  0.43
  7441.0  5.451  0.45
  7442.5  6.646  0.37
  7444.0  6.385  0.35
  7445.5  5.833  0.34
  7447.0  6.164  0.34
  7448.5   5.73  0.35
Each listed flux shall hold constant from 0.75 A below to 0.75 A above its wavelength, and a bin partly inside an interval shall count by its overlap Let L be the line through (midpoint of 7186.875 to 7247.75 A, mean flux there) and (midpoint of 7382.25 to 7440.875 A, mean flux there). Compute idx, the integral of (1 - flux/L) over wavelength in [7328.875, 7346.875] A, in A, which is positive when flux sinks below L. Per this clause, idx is -1.4 A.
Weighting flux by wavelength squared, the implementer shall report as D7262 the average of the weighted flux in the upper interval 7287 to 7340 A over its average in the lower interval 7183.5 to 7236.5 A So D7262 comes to 1.05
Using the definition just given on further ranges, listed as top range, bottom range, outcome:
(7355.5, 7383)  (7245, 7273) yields 1.00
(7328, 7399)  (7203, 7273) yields 1.03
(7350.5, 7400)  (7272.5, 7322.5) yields 1.01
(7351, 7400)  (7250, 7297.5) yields 1.04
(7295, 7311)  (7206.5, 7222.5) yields 1.09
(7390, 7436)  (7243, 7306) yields 0.93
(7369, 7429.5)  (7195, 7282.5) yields 0.96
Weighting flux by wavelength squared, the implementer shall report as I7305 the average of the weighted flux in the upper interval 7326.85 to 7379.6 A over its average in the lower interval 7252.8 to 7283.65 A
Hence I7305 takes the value 1.05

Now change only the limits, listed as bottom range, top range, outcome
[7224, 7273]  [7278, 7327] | 1.01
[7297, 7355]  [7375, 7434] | 0.90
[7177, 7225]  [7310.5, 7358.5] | 1.08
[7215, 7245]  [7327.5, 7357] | 1.05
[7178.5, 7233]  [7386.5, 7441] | 0.96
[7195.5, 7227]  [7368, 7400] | 1.03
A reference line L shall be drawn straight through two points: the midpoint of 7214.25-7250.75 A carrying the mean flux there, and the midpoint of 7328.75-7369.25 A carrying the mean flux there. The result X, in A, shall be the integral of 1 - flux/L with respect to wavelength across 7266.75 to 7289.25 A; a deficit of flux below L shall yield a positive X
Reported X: 1.4 A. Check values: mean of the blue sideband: 6.49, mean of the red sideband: 6.54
